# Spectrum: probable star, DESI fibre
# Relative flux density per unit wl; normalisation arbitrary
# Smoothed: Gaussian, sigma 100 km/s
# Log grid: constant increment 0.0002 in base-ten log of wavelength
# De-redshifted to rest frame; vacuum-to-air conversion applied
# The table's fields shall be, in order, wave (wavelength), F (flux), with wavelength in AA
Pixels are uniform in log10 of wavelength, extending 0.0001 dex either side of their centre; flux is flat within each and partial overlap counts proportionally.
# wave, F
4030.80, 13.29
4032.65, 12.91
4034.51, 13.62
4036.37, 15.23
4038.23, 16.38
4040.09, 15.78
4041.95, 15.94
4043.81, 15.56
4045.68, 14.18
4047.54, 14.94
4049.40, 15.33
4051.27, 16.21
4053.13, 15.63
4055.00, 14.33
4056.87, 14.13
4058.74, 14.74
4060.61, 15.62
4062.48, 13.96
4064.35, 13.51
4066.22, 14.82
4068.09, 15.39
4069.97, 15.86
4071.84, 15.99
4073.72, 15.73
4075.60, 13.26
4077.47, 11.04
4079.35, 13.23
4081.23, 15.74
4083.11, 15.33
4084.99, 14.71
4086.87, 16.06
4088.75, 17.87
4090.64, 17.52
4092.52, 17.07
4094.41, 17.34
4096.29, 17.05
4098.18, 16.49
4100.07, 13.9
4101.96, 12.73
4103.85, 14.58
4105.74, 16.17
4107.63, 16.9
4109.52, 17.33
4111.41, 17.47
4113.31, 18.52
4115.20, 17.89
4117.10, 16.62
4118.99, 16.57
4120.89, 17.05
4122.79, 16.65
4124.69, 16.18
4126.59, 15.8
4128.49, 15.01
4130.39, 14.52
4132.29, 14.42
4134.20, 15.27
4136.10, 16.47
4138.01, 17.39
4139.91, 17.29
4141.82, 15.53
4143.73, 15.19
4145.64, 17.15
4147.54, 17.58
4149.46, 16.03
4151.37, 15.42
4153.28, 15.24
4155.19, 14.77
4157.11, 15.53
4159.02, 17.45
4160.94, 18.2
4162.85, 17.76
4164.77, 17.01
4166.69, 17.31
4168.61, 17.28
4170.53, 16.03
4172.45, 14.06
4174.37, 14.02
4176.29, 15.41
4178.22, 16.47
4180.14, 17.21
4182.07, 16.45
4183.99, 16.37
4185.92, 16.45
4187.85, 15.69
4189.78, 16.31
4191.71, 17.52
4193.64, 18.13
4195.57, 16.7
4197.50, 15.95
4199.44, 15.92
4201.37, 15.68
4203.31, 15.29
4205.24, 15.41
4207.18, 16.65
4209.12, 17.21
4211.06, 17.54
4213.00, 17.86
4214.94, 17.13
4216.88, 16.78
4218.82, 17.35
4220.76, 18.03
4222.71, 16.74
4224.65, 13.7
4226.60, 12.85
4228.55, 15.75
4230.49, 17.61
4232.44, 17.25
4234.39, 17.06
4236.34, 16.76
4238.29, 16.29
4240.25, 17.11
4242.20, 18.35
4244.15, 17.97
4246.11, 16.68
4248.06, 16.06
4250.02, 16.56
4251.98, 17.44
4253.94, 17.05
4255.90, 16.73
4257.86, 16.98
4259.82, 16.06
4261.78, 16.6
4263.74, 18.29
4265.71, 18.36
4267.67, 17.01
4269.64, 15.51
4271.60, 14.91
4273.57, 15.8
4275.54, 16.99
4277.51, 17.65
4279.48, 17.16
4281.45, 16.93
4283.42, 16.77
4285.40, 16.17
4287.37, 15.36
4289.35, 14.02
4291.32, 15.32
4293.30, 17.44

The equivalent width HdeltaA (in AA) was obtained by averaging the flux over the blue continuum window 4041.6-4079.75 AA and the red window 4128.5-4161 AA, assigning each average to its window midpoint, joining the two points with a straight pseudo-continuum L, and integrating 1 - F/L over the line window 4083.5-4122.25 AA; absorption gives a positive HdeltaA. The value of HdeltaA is -2.8 AA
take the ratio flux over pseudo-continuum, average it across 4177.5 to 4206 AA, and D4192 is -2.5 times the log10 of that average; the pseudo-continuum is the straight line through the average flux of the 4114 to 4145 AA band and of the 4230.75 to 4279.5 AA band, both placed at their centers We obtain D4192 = 0.01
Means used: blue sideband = 16.1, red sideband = 16.9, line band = 16.4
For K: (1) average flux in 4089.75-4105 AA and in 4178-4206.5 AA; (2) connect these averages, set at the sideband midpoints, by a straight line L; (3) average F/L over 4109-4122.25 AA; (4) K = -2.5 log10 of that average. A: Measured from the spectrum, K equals -0.09 mag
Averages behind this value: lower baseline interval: 15.8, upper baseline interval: 16.4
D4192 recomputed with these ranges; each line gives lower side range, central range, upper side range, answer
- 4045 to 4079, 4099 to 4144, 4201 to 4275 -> -0.05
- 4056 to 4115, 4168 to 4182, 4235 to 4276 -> 0.03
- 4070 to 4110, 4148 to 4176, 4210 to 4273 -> 0.00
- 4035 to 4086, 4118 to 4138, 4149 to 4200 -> -0.01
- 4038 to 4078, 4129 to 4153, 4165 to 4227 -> -0.01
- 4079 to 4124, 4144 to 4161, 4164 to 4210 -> 0.00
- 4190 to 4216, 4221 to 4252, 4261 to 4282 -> 0.02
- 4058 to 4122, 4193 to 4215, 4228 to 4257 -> 0.01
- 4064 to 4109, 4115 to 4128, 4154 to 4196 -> -0.05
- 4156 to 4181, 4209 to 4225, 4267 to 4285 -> -0.04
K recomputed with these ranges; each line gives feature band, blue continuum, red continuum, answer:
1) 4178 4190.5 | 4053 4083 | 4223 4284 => -0.04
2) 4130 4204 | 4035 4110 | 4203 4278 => -0.01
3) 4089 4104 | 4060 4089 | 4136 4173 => -0.05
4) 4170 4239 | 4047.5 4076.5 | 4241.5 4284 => 0.00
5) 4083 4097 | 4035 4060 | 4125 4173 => -0.07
